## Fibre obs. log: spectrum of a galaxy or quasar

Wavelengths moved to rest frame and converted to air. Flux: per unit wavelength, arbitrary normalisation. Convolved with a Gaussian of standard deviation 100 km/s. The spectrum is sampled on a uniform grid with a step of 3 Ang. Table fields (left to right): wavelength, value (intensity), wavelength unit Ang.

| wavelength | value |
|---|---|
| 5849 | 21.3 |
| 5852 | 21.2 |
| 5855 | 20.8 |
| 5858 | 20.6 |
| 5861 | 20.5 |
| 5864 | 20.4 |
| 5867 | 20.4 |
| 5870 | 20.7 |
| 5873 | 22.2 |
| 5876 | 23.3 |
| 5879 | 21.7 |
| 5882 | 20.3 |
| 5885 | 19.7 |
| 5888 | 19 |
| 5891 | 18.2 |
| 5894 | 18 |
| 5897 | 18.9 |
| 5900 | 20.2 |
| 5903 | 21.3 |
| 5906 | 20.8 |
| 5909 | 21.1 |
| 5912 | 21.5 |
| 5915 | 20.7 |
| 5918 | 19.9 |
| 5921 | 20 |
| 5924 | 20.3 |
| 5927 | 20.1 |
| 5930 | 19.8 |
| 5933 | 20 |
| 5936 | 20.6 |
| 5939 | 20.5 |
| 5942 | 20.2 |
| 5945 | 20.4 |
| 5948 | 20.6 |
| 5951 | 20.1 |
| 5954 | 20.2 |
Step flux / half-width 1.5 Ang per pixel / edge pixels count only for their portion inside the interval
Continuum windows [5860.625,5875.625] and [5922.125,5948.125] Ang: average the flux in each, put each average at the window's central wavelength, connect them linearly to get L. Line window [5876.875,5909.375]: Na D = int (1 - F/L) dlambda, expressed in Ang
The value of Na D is 1.26 Ang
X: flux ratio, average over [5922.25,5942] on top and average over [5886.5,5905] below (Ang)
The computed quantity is 1.05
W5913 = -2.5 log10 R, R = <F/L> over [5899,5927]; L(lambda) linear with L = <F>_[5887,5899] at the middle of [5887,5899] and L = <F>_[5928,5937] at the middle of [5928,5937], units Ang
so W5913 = -0.07 mag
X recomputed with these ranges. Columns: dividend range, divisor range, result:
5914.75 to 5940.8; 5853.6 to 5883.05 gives 0.96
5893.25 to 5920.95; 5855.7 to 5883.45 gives 0.96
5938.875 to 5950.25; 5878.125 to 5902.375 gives 1.05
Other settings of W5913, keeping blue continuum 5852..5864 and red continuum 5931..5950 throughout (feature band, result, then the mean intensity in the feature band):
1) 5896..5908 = 0.01 mag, 20.4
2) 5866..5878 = -0.06 mag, 21.7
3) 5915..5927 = 0.02 mag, 20.2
